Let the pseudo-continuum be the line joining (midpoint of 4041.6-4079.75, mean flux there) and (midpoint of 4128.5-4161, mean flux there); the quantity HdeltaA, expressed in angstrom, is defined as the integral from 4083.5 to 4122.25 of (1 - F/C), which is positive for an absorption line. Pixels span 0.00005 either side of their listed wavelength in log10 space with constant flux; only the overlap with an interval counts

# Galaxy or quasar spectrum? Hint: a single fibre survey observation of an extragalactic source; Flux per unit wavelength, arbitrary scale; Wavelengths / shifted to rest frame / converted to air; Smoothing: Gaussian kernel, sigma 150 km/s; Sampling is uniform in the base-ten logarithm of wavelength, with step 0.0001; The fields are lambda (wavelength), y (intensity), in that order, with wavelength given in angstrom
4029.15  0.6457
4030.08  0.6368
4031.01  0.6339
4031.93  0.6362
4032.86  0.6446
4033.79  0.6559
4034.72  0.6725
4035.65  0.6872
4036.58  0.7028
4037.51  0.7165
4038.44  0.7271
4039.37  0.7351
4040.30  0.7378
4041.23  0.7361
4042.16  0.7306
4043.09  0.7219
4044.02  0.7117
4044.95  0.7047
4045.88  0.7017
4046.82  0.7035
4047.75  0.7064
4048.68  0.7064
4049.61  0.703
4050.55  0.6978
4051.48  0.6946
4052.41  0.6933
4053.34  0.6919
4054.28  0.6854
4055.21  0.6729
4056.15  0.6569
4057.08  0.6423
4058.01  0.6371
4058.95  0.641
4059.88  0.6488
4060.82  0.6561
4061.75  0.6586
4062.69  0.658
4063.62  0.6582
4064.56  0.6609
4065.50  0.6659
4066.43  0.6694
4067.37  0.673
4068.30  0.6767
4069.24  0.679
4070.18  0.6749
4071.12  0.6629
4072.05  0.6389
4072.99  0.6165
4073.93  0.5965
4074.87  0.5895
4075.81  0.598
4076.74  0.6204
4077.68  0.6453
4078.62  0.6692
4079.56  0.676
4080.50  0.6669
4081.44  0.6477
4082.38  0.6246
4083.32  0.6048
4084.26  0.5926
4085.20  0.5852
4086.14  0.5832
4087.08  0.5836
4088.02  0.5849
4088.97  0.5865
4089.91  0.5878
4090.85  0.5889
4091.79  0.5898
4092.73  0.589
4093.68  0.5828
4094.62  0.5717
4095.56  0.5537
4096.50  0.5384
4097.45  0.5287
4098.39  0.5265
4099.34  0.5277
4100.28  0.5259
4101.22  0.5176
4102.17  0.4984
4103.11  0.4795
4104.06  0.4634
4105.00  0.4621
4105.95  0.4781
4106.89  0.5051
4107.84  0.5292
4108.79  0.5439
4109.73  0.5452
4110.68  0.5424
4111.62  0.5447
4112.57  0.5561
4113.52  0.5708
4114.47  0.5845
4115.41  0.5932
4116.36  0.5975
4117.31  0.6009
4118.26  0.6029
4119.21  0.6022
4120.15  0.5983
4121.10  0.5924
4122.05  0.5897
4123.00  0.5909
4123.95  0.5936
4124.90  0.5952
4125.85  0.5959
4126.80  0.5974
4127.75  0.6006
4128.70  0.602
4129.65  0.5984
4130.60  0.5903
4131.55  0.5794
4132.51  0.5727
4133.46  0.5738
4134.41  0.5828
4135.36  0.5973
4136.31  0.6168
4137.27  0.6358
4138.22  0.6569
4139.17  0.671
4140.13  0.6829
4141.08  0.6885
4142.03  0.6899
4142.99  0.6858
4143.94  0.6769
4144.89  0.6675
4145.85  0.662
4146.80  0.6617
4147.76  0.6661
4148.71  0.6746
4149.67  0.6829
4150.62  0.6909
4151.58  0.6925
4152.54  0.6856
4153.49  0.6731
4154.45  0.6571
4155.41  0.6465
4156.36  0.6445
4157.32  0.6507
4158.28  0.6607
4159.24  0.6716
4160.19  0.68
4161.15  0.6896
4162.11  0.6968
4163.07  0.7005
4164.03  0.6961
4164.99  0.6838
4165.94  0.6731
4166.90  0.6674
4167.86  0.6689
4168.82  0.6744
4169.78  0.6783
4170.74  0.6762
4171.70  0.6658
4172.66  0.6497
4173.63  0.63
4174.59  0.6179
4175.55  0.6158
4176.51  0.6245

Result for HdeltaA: 6.0 angstrom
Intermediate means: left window 0.668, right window 0.65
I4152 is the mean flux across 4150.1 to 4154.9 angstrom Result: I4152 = 0.68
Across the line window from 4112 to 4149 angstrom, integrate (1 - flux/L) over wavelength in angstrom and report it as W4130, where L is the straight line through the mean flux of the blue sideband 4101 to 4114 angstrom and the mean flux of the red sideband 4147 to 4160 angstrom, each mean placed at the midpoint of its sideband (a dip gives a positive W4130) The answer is -1.6 angstrom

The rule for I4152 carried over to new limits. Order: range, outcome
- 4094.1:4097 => 0.555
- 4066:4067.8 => 0.67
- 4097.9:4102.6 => 0.519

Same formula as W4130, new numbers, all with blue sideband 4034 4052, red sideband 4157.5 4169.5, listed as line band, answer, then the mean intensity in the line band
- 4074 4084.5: 1.1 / 0.63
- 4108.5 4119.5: 1.9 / 0.574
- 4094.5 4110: 4.0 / 0.516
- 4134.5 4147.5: 0.5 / 0.659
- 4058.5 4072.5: 0.8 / 0.662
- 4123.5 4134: 1.5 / 0.591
